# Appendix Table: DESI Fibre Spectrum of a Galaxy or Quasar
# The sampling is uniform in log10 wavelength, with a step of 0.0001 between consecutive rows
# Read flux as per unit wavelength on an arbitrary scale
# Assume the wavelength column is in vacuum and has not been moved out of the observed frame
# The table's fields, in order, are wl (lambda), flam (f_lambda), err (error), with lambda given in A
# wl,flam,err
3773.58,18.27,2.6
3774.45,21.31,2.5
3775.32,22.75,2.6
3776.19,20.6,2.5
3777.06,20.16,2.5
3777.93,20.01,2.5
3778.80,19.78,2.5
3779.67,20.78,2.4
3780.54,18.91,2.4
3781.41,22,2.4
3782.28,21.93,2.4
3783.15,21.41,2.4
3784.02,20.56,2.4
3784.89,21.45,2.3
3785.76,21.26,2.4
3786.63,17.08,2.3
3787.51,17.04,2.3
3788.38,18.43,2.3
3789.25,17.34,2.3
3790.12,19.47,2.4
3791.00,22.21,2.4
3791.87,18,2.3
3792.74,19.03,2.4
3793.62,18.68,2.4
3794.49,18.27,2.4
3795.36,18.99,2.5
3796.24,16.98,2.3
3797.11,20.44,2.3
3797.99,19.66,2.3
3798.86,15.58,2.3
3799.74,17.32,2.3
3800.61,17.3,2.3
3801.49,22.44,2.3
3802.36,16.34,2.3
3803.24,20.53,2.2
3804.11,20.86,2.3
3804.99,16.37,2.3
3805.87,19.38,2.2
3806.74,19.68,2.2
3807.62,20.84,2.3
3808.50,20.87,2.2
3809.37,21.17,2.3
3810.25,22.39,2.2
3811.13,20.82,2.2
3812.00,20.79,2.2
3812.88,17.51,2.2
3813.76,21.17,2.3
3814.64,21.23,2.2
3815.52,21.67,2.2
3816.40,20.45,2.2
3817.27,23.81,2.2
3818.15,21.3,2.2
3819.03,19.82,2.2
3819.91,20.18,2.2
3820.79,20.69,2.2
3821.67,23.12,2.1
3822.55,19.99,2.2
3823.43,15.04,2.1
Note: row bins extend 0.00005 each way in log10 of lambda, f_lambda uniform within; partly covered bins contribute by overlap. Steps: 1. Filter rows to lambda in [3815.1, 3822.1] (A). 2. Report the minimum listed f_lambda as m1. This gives 19.82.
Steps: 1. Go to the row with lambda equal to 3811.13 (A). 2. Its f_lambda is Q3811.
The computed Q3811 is 20.82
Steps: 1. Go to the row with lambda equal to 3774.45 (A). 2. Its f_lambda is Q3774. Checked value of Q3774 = 21.31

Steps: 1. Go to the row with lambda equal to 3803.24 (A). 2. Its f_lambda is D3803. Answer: 20.53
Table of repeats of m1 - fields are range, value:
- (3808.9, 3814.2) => 17.51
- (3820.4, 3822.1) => 20.69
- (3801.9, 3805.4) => 16.34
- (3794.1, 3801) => 15.58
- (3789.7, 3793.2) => 18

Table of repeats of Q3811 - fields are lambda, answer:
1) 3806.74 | 19.68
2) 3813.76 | 21.17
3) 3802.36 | 16.34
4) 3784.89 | 21.45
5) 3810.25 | 22.39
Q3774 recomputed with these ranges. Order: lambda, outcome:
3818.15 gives 21.3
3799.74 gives 17.32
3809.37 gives 21.17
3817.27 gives 23.81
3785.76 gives 21.26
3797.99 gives 19.66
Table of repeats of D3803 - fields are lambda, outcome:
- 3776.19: 20.6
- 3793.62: 18.68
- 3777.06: 20.16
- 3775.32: 22.75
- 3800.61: 17.3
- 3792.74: 19.03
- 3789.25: 17.34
